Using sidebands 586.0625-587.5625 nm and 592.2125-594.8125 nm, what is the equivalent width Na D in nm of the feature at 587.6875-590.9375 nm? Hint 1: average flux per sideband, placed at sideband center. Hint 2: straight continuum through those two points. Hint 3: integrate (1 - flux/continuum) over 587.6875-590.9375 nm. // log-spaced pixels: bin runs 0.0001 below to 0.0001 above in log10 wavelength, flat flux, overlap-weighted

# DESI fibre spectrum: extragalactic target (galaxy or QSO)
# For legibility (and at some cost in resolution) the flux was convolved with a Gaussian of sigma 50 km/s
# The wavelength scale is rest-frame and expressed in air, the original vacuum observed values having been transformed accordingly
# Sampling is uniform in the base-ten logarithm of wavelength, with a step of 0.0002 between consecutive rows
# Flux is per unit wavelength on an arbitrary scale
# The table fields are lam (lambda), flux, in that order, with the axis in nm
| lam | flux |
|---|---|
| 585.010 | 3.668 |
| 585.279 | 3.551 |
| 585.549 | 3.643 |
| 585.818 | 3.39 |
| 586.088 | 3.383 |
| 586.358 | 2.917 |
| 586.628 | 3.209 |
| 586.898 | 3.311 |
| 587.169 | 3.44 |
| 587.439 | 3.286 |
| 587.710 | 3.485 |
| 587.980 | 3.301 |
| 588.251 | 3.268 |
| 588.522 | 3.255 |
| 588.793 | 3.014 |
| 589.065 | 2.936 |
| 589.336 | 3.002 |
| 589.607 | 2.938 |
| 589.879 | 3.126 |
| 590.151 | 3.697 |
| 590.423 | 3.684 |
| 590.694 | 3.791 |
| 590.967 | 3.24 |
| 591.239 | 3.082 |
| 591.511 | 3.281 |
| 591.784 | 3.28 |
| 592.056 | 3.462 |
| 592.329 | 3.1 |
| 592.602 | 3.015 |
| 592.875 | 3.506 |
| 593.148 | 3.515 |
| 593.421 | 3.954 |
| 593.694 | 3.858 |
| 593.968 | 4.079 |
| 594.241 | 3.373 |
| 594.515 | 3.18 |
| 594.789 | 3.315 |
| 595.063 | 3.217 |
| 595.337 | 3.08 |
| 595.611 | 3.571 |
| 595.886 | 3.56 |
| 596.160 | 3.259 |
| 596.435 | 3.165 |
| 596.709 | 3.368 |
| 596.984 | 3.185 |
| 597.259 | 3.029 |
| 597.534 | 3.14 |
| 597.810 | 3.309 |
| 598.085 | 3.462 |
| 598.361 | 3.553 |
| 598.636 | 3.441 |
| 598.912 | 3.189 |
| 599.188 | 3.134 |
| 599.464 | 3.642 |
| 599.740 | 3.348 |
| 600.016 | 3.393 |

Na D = 0.06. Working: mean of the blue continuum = 3.25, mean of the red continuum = 3.5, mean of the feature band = 3.28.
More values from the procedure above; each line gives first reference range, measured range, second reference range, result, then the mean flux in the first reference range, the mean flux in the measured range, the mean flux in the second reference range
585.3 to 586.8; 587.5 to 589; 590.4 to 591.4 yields 0.05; 3.33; 3.25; 3.42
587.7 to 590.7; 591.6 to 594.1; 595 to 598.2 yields -0.19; 3.26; 3.52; 3.28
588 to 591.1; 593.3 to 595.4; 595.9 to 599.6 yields -0.15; 3.27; 3.52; 3.31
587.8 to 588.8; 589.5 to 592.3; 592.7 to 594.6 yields 0.07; 3.25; 3.35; 3.64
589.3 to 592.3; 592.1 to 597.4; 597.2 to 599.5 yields -0.10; 3.33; 3.39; 3.32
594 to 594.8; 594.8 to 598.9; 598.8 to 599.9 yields 0.07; 3.39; 3.31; 3.33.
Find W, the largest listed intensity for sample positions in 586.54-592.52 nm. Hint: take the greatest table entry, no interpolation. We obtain 3.791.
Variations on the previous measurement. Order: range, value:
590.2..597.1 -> 4.079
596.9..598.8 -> 3.553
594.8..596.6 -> 3.571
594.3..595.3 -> 3.315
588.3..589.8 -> 3.255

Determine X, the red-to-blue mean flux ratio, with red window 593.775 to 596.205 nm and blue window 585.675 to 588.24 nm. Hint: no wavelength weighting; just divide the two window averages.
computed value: 1.04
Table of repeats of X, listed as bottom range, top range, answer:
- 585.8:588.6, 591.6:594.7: 1.06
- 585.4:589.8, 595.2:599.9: 1.03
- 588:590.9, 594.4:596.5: 1.01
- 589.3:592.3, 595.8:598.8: 0.99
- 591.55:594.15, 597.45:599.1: 0.95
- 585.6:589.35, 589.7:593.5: 1.05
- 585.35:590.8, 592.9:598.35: 1.03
